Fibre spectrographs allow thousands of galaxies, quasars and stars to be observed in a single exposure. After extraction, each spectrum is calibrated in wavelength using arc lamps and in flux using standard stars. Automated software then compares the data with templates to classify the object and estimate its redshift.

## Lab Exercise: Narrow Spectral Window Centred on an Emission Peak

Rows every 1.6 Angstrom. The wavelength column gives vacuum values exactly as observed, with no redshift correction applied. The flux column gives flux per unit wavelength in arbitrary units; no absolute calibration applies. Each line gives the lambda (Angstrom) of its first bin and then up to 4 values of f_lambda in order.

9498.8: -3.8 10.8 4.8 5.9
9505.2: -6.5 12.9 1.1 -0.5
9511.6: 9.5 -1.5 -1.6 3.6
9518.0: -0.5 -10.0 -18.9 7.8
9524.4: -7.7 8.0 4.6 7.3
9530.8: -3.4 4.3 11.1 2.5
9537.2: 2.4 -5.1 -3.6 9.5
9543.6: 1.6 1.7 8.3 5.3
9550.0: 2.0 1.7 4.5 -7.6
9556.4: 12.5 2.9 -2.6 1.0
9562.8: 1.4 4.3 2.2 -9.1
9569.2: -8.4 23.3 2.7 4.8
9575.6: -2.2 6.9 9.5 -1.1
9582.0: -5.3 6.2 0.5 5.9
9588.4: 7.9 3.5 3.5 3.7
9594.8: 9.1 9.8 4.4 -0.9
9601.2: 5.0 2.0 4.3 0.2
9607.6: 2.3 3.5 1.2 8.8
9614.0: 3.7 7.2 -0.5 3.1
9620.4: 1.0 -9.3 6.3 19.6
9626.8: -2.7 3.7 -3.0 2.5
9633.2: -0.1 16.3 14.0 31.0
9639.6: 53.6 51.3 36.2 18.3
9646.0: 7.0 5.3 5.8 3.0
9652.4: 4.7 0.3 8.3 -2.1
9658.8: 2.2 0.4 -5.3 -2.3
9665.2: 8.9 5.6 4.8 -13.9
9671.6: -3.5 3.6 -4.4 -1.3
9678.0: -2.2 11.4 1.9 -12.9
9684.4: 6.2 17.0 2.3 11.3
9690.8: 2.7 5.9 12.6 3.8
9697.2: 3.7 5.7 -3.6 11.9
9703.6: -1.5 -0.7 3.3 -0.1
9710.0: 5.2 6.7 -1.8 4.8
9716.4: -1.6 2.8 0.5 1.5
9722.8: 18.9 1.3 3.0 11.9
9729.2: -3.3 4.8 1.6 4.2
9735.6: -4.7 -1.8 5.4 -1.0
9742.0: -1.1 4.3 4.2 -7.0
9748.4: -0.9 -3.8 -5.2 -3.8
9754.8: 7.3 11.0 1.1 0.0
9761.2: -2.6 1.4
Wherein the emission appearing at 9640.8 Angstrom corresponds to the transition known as H-beta 4861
